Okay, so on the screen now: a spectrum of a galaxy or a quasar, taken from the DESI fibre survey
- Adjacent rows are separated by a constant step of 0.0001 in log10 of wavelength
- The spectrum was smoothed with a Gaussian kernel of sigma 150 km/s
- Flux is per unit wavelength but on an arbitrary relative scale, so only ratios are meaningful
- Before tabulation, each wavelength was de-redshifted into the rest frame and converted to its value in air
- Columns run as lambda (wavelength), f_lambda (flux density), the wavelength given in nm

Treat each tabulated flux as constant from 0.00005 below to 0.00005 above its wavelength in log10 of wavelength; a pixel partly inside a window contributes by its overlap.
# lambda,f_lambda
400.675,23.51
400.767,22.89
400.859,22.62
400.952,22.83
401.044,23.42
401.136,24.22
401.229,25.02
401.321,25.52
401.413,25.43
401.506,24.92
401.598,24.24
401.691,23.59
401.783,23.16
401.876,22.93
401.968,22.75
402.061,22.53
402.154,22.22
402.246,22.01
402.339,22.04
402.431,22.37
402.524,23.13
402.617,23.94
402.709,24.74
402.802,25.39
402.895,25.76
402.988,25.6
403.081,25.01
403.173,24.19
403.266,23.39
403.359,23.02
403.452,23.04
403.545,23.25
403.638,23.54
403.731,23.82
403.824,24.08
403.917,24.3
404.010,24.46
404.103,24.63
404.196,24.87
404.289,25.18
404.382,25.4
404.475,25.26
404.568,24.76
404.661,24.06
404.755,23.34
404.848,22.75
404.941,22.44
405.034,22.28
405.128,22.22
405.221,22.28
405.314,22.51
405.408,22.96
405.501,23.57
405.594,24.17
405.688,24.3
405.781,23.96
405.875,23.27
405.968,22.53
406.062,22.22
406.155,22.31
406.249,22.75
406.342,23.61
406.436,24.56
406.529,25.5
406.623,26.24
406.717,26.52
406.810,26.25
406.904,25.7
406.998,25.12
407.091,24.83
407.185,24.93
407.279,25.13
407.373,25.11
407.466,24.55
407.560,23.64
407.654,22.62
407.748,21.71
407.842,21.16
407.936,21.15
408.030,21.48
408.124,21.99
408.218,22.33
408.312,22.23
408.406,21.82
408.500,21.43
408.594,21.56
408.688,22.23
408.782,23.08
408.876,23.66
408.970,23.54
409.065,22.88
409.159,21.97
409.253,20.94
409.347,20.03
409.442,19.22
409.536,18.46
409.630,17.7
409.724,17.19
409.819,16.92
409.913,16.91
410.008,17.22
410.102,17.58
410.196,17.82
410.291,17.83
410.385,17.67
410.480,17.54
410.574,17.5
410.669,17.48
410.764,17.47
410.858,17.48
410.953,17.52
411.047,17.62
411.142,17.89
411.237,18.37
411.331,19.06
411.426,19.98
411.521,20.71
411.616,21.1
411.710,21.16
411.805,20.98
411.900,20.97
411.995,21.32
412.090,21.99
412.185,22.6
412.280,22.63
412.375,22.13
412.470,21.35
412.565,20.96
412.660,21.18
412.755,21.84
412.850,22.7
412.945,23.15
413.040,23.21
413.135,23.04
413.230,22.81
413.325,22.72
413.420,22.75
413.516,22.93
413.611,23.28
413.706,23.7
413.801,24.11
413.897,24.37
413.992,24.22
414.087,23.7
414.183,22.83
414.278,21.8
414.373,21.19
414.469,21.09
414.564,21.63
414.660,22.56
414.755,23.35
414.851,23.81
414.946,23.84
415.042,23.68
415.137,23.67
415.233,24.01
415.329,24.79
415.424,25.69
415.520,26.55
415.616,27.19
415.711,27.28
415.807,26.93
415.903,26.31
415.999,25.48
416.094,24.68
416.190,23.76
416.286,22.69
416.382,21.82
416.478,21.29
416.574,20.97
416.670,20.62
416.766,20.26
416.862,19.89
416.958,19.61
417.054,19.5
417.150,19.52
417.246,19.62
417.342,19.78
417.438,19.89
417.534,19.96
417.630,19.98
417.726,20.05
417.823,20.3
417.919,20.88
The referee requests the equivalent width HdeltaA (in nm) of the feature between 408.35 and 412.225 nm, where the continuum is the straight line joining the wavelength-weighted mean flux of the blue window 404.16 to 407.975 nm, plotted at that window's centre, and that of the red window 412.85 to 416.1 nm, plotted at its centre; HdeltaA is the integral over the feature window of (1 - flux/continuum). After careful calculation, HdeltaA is 0.681 nm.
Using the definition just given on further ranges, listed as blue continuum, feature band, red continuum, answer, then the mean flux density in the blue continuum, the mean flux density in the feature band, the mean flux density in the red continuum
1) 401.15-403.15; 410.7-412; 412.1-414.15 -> 0.21 nm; 23.9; 19.3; 22.8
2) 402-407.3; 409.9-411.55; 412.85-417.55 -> 0.38 nm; 23.9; 18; 22.9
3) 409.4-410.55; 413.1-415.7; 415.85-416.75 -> -0.27 nm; 17.7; 23.6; 23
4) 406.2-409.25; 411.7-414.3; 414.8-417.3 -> 0.08 nm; 23.4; 22.5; 23.2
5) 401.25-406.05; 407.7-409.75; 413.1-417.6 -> 0.18 nm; 23.7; 21.3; 22.9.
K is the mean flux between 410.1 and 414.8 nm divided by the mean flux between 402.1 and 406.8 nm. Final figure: 0.9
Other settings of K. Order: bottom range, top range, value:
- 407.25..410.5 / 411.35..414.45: 1.07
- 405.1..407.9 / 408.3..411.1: 0.81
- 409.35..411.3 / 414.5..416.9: 1.34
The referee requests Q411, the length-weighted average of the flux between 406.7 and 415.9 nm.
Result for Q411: 21.9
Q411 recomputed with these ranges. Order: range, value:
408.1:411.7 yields 19.6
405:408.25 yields 23.6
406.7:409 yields 23.3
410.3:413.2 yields 20.3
